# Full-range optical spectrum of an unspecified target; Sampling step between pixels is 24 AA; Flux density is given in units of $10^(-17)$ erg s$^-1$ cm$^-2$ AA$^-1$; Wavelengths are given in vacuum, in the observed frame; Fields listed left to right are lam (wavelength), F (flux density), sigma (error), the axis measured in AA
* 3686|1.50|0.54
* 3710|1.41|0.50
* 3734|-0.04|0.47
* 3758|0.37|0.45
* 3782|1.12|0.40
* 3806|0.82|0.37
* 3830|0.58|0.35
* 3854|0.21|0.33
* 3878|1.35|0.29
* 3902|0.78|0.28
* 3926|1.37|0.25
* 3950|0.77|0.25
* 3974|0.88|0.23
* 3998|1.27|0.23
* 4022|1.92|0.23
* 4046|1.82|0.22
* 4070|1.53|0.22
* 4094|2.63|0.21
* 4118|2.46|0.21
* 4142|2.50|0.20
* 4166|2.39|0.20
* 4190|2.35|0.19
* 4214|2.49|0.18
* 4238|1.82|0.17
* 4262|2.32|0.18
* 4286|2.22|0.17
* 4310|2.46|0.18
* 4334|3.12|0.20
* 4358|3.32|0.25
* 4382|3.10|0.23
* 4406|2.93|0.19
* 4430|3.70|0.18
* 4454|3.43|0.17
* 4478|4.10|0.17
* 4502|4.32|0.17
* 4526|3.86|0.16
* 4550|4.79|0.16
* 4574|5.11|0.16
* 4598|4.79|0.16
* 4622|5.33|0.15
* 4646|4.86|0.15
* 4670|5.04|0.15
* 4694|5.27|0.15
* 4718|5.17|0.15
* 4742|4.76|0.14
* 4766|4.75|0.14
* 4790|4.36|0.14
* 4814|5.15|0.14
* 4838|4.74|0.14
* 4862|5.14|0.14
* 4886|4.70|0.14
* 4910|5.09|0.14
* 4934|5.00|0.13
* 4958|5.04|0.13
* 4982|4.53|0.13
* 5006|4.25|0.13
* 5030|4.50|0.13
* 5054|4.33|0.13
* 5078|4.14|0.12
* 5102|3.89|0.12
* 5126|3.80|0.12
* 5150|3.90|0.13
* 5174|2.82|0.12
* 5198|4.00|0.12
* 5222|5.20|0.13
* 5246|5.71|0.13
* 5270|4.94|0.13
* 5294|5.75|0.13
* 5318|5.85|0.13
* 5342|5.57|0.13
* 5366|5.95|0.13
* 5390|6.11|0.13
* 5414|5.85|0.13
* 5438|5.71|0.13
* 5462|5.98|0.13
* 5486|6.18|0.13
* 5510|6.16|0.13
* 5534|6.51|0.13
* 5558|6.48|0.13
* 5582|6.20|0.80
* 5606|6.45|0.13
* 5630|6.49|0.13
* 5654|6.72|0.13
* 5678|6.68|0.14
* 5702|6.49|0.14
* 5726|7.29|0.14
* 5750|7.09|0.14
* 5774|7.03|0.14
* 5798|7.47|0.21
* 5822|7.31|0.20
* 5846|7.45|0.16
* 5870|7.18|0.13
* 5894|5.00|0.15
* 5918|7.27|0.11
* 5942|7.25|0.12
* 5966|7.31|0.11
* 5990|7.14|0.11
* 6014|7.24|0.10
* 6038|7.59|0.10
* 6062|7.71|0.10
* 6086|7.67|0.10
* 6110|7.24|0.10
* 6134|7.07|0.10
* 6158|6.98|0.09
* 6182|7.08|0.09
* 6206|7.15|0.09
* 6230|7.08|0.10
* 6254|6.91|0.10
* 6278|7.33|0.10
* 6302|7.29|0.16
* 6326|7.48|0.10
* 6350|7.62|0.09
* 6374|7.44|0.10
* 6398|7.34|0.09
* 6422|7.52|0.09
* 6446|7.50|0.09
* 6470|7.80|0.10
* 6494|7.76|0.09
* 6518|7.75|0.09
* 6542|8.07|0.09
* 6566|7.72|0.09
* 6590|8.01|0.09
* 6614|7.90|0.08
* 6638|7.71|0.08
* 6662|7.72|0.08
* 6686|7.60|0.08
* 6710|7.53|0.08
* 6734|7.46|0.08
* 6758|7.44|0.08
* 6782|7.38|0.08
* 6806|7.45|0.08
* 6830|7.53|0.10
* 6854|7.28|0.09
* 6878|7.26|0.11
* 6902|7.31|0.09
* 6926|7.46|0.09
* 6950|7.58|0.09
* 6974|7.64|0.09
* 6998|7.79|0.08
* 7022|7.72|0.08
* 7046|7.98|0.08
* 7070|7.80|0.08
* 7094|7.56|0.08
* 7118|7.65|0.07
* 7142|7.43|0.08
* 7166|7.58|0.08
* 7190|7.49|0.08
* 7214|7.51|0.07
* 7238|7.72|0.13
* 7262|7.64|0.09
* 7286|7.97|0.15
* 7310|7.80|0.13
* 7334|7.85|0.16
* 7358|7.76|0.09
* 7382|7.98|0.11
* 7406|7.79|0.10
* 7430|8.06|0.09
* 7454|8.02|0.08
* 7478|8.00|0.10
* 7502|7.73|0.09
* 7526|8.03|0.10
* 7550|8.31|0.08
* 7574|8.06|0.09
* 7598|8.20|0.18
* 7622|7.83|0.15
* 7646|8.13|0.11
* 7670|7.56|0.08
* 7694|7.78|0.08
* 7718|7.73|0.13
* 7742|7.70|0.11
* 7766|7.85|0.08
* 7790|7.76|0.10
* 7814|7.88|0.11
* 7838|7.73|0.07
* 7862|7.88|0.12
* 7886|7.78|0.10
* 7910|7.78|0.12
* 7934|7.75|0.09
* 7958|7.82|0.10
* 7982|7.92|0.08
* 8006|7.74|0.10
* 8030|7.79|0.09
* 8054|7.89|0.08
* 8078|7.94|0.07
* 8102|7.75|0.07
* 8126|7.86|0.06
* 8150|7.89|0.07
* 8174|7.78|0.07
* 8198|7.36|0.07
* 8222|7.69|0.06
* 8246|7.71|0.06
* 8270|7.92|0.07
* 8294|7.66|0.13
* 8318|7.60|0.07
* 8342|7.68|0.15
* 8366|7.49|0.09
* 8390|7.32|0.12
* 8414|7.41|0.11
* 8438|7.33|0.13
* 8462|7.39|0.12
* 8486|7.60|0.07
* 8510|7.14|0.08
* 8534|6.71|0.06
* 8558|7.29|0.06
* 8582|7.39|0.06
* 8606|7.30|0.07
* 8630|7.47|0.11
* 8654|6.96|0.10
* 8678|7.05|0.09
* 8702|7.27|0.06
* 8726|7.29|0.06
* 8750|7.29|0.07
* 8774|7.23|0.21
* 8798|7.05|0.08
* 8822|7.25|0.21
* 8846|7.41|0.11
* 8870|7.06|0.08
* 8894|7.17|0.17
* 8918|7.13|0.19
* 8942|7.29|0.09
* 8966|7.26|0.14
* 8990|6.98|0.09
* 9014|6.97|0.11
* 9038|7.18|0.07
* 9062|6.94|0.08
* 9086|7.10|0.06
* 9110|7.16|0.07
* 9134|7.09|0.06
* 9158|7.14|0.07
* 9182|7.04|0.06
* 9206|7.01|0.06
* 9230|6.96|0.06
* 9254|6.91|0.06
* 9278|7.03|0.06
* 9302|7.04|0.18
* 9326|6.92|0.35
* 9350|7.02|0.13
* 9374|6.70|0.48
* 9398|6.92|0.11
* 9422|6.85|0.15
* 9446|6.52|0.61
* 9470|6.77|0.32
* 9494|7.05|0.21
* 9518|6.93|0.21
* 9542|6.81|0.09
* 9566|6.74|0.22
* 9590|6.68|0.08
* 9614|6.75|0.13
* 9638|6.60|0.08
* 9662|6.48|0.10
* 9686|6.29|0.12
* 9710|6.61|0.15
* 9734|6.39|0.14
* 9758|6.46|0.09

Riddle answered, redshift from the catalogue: 0.00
